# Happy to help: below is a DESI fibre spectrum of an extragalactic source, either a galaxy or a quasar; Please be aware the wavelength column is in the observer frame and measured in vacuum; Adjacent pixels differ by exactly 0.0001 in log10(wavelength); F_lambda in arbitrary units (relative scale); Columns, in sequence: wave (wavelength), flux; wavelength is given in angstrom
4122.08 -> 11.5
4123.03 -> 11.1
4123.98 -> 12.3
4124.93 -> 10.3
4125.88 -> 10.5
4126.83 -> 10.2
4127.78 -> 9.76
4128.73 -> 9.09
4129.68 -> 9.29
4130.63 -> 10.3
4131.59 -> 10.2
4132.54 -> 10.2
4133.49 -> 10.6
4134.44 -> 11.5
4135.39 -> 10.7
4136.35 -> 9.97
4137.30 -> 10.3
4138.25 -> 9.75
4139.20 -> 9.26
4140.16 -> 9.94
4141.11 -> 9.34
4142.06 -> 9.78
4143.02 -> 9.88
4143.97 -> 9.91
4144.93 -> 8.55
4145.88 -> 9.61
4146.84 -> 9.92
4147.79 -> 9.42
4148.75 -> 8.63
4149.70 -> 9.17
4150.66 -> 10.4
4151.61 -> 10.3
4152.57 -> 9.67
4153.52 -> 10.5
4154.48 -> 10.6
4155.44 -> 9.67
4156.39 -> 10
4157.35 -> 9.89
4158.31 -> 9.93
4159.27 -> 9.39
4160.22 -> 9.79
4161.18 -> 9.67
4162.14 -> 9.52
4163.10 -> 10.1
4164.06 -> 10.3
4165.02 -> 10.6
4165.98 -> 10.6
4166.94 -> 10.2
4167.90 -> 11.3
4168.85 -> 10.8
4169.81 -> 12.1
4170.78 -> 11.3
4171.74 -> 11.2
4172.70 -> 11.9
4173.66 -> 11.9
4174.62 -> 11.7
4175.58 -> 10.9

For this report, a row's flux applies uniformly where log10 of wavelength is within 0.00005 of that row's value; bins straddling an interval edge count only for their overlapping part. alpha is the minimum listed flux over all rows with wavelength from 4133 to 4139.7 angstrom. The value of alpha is 9.26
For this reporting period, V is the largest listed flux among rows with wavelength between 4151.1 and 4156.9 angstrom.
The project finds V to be 10.6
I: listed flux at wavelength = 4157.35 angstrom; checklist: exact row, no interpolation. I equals 9.89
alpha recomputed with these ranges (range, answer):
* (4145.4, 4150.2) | 8.63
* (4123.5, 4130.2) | 9.09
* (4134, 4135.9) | 10.7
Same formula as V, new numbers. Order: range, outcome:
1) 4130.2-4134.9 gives 11.5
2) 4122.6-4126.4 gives 12.3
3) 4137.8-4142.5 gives 9.94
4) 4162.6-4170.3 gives 12.1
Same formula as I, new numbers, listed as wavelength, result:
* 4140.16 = 9.94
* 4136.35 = 9.97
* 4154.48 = 10.6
